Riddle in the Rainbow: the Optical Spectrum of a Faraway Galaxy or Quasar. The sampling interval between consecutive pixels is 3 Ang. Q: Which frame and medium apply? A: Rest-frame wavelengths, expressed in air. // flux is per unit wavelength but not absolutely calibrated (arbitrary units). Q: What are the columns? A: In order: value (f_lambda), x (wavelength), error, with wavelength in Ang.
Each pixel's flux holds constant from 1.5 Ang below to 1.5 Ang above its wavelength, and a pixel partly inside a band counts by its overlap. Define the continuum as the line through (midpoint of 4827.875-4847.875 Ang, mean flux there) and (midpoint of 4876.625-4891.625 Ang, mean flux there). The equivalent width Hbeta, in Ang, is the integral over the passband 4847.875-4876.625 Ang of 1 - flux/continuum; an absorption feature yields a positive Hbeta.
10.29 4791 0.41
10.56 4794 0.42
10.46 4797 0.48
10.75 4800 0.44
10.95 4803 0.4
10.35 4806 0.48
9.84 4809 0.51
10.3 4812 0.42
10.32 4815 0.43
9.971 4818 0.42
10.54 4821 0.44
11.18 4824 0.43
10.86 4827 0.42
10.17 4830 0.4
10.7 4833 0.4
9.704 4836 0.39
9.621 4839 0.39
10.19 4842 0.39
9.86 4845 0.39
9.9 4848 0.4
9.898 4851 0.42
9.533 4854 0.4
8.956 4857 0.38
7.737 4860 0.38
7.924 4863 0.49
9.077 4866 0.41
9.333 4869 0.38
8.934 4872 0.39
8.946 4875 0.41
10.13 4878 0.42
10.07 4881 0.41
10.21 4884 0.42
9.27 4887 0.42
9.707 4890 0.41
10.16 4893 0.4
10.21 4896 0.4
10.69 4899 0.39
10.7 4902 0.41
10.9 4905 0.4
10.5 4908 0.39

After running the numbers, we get 2.8 Ang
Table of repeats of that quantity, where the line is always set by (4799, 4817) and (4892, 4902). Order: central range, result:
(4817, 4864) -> 2.7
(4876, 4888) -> 0.6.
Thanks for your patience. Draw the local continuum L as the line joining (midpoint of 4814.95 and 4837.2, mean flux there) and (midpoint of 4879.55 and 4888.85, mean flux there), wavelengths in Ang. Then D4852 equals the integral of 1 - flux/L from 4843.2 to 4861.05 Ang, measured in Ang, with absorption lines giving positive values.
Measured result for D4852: 1.4 Ang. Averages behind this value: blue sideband 10.4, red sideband 9.84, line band 9.37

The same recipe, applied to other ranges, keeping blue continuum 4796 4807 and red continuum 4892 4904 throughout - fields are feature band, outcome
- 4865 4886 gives 2.0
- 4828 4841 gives 0.6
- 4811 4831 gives 0.2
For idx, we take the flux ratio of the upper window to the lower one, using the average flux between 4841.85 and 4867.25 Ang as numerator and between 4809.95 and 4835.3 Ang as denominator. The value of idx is 0.9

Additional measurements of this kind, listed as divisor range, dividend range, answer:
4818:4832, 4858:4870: 0.80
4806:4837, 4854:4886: 0.88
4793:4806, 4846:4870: 0.85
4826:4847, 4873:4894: 0.96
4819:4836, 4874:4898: 0.93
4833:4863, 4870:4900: 1.04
